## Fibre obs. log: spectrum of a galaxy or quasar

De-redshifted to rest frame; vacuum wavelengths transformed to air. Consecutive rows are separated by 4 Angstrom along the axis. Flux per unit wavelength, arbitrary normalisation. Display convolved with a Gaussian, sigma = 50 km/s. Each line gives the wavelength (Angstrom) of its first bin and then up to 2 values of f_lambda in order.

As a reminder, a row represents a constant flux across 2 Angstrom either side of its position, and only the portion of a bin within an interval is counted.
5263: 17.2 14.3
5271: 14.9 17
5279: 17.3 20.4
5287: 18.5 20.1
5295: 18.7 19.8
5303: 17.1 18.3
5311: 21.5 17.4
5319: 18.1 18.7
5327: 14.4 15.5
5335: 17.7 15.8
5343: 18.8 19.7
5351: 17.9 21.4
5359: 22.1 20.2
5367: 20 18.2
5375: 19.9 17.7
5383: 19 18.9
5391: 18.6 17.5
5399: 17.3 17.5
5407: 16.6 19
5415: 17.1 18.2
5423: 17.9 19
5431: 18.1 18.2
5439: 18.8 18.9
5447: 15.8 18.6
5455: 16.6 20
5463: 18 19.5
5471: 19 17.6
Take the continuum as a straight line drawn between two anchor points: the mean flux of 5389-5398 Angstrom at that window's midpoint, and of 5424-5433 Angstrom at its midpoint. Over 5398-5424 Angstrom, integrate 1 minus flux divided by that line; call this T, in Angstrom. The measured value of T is 0.80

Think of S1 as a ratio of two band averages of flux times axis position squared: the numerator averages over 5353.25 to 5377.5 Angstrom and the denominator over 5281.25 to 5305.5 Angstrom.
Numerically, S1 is 1.1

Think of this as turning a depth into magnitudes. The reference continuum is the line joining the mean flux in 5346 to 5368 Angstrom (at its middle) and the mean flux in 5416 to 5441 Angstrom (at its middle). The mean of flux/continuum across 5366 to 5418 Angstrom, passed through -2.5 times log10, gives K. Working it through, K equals 0.06 mag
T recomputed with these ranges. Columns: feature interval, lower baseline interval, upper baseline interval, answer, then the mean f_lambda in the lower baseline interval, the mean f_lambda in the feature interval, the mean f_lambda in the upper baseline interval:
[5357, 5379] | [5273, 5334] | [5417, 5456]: -2.12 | 18.2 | 19.9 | 18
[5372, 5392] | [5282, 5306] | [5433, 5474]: -0.18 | 19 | 18.8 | 18.3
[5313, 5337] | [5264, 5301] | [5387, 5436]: 1.25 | 17.9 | 17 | 18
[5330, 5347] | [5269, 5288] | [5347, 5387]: 1.41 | 17.6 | 17.4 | 19.6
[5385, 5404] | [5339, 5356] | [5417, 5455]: 0.50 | 18.9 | 18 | 18.1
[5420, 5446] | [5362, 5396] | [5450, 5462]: 0.20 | 18.9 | 18.4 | 18.4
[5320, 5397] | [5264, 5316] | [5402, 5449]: -2.17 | 18.1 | 18.5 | 17.9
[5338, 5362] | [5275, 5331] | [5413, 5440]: -1.58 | 18.3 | 19.5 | 18.2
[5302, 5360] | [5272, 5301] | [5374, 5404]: 0.82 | 18.7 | 18.2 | 18.3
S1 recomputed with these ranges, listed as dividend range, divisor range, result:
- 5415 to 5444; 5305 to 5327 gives 1.04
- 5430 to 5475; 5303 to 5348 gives 1.08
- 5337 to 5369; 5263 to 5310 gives 1.12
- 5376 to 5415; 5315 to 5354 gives 1.05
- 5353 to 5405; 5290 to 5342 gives 1.09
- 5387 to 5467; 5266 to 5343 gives 1.07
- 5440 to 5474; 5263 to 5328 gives 1.08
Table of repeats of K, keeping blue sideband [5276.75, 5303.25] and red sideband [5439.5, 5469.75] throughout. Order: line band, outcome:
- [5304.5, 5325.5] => 0.011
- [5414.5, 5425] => 0.034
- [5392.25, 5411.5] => 0.058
